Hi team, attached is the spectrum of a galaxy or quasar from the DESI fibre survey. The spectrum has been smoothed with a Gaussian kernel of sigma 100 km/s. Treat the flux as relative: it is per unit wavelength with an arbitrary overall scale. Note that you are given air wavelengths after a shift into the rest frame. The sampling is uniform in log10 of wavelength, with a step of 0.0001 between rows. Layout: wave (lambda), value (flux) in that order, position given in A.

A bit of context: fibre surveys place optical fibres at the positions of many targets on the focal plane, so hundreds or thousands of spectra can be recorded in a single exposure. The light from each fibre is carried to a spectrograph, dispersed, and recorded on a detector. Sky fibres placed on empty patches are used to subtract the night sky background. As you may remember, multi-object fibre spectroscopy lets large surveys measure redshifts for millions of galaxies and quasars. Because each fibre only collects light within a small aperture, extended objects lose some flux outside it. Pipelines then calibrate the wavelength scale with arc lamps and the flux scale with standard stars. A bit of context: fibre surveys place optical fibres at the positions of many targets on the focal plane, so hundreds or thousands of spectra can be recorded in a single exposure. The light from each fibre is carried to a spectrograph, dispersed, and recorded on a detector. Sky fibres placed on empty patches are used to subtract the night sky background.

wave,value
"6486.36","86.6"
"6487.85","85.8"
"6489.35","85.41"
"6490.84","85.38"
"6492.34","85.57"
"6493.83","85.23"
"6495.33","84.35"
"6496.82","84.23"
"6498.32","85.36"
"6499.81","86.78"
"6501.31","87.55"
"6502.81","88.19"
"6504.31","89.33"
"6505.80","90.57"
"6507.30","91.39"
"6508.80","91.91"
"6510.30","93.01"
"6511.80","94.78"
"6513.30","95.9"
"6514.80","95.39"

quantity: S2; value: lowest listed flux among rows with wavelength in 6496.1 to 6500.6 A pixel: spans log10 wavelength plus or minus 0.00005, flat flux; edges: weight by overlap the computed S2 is 84.23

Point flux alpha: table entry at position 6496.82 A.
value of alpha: 84.23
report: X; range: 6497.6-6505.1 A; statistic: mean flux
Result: 87.5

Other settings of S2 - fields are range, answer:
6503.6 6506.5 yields 89.33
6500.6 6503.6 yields 87.55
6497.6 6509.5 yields 85.36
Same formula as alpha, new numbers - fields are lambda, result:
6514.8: 95.39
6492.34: 85.57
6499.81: 86.78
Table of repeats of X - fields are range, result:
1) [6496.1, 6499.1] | 84.9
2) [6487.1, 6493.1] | 85.6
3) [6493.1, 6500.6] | 85.2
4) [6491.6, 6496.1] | 85.2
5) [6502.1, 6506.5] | 89.5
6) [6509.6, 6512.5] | 93.9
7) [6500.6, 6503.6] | 87.7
